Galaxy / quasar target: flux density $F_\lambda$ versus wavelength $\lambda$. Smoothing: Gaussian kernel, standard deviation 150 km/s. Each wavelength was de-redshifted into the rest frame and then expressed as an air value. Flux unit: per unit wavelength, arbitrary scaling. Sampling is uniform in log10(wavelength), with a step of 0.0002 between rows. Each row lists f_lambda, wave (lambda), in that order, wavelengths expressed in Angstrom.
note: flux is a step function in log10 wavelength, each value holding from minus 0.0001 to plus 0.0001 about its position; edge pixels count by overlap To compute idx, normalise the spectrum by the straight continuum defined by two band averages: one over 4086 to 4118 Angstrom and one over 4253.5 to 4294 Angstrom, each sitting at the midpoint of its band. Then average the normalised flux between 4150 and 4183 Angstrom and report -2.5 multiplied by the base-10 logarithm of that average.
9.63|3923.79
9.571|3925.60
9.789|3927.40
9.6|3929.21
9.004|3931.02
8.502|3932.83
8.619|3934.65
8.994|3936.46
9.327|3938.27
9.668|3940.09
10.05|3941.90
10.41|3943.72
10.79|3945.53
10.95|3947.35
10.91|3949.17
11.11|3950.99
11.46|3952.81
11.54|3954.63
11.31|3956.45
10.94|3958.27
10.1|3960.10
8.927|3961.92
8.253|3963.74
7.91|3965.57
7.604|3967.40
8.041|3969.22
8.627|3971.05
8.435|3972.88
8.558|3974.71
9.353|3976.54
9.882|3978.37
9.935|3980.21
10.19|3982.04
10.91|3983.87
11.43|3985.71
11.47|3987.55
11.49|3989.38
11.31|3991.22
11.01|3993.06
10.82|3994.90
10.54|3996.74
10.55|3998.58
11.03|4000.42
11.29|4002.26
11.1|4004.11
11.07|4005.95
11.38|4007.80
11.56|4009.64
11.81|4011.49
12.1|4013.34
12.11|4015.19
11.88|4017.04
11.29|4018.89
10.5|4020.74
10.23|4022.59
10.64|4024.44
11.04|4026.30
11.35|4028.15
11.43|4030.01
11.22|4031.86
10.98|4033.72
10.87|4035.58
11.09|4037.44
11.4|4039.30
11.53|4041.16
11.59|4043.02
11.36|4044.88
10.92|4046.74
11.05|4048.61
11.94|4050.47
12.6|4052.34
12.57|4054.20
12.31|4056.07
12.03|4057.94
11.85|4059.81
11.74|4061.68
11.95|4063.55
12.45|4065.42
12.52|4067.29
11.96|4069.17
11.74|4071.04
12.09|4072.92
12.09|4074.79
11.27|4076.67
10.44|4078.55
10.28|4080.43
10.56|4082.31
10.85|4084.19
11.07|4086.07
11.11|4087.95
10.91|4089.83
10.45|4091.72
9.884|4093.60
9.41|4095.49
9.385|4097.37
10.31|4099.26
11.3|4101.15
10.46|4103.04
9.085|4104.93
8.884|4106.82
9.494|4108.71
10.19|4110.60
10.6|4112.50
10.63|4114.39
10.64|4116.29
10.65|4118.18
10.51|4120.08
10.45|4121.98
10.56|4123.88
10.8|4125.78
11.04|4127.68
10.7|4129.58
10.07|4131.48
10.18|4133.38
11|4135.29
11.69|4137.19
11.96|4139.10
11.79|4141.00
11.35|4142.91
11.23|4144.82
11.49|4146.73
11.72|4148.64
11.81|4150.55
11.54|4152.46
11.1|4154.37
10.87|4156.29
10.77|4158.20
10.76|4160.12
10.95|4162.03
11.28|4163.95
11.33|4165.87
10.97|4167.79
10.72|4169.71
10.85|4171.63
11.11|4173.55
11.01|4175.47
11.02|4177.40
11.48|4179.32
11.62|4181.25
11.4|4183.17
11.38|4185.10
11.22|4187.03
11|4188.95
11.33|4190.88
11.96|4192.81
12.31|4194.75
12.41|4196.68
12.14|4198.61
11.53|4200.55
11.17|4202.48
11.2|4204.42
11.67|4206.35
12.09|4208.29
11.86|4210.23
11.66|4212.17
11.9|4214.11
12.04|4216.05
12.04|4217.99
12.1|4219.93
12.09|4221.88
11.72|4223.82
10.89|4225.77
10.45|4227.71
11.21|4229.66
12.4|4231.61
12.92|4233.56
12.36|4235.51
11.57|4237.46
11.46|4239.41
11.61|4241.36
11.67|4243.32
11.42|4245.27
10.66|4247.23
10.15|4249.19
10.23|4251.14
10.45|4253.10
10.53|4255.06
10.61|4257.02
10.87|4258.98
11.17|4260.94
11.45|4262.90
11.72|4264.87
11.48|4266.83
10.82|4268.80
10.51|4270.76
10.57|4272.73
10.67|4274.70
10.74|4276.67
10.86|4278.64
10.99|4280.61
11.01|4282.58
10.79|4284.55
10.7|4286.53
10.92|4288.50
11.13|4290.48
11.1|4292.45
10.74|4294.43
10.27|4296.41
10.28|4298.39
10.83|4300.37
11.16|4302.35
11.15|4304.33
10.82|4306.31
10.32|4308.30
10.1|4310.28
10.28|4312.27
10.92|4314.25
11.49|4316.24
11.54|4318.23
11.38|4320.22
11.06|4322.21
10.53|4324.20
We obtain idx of -0.07 mag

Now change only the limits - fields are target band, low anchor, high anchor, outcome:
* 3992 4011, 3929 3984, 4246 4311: -0.13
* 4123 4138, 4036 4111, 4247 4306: 0.03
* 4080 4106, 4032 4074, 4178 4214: 0.13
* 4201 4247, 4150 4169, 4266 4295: -0.07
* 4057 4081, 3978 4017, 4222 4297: -0.06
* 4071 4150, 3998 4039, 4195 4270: 0.06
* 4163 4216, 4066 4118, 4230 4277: -0.05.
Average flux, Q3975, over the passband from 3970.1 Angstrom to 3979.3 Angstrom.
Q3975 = 8.96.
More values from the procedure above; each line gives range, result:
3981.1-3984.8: 10.6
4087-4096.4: 10.4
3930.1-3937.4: 8.78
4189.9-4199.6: 12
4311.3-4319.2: 11.1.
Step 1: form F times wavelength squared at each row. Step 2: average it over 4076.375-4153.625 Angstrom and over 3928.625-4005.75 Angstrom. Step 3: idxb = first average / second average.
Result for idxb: 1.14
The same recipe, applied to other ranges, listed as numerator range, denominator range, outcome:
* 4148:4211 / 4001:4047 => 1.09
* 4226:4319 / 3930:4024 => 1.23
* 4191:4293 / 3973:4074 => 1.12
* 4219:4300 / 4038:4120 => 1.10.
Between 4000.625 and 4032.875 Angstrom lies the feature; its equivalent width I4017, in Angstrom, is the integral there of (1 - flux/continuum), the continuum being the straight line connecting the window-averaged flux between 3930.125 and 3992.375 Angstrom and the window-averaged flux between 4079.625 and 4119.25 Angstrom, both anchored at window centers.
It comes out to -4.0 Angstrom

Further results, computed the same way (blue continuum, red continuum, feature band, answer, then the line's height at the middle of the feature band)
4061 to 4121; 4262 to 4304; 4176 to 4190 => -0.60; 10.8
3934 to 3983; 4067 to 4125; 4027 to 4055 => -3.28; 10.3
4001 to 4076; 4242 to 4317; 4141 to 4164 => -0.09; 11.2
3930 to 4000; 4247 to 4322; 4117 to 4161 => -2.53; 10.4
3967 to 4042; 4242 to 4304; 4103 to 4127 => 1.24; 10.8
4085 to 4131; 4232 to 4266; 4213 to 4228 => -0.87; 11.1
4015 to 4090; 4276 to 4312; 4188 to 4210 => -1.37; 11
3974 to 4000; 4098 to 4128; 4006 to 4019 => -1.49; 10.5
